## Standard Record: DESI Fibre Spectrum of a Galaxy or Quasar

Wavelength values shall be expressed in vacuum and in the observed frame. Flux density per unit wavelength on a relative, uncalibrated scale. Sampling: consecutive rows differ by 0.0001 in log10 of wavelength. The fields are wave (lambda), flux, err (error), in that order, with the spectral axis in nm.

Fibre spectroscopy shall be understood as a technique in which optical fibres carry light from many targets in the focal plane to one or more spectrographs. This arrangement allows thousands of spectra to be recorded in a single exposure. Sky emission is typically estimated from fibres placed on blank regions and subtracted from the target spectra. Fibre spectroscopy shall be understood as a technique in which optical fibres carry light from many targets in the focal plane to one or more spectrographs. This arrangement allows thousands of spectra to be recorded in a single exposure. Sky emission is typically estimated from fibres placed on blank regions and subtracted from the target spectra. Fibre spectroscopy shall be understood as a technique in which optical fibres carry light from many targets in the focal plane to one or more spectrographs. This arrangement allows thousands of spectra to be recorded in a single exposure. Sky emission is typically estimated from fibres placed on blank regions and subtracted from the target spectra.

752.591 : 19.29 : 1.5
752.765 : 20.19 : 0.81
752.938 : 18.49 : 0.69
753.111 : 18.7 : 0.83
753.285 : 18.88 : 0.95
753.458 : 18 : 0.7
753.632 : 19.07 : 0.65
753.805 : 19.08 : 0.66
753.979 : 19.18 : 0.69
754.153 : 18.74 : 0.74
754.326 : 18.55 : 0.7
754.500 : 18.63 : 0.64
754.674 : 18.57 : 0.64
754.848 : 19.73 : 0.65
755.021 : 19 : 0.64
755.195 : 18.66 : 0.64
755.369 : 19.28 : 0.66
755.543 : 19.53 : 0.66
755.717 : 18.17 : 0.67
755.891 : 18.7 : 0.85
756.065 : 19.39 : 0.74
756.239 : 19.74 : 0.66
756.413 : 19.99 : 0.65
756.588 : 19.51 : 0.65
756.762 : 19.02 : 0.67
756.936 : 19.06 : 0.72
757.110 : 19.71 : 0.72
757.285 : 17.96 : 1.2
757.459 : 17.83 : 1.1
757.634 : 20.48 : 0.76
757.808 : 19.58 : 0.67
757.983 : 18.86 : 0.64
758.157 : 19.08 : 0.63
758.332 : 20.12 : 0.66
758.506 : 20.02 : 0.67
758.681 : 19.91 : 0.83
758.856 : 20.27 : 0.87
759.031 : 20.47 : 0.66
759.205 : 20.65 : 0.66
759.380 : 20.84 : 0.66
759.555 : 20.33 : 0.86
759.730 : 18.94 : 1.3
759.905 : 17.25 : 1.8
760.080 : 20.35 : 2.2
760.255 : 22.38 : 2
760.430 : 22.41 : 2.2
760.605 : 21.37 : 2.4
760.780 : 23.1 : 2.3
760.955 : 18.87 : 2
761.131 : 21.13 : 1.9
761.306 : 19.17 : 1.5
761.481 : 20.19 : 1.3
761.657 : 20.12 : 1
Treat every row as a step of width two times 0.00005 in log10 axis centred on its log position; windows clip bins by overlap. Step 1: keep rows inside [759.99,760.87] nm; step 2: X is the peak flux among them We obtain 23.1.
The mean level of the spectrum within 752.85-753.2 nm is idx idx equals 18.6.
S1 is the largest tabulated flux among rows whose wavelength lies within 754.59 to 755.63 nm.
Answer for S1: 19.73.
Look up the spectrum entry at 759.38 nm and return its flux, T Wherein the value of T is 20.84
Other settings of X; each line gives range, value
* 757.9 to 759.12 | 20.47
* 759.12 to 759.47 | 20.84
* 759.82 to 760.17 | 20.35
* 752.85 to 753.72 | 19.07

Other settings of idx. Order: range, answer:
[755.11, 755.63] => 19.2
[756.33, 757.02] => 19.4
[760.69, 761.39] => 20.6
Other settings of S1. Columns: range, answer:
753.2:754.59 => 19.18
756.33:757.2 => 19.99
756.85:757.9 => 20.48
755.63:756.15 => 19.39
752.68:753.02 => 20.19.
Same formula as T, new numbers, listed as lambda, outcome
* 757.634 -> 20.48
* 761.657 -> 20.12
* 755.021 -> 19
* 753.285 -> 18.88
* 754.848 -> 19.73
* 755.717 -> 18.17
